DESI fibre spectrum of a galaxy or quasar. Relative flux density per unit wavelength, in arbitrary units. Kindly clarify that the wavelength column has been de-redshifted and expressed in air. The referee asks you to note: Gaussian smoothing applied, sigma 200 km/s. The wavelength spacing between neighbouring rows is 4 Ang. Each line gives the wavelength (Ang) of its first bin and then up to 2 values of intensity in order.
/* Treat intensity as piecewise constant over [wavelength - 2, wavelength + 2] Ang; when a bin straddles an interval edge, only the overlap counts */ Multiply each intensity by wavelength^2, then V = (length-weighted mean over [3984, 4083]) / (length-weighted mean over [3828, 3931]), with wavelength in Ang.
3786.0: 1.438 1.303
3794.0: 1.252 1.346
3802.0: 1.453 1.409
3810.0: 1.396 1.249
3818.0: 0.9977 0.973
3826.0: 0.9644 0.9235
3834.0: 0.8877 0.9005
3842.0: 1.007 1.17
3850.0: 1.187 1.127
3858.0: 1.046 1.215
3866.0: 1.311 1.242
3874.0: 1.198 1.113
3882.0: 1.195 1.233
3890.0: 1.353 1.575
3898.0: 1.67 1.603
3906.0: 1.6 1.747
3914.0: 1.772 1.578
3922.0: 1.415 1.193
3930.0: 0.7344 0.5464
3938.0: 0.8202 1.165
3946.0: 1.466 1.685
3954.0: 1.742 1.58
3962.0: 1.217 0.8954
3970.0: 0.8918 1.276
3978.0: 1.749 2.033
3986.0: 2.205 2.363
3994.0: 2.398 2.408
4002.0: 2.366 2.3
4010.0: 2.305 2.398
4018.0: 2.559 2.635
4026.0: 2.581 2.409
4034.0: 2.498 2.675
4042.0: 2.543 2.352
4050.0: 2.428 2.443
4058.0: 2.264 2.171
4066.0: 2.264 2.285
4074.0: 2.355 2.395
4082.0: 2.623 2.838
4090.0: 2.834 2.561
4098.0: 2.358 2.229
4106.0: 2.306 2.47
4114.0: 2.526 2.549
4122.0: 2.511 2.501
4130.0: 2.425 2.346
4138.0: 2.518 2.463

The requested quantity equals 2.04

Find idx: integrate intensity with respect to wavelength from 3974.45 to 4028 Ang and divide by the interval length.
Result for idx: 2.3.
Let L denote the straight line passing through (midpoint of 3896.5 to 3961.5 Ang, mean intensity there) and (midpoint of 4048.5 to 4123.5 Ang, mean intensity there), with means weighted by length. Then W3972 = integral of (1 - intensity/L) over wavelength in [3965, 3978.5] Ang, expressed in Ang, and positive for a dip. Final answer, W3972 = 4.1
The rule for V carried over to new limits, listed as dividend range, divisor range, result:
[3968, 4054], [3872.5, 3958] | 1.75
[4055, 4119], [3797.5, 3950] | 2.19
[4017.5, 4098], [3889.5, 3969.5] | 1.95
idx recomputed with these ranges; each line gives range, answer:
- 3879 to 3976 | 1.33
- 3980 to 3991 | 2.19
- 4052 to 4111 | 2.43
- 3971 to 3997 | 1.98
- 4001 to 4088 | 2.44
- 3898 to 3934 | 1.42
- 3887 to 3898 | 1.48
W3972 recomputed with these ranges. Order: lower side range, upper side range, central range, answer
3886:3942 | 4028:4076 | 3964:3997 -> 2.2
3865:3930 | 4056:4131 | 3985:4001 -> -3.7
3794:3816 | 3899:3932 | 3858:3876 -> 2.5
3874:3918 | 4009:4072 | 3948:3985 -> 8.9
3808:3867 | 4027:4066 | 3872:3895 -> 2.0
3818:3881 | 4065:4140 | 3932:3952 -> 5.8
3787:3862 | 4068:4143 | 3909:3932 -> 2.9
